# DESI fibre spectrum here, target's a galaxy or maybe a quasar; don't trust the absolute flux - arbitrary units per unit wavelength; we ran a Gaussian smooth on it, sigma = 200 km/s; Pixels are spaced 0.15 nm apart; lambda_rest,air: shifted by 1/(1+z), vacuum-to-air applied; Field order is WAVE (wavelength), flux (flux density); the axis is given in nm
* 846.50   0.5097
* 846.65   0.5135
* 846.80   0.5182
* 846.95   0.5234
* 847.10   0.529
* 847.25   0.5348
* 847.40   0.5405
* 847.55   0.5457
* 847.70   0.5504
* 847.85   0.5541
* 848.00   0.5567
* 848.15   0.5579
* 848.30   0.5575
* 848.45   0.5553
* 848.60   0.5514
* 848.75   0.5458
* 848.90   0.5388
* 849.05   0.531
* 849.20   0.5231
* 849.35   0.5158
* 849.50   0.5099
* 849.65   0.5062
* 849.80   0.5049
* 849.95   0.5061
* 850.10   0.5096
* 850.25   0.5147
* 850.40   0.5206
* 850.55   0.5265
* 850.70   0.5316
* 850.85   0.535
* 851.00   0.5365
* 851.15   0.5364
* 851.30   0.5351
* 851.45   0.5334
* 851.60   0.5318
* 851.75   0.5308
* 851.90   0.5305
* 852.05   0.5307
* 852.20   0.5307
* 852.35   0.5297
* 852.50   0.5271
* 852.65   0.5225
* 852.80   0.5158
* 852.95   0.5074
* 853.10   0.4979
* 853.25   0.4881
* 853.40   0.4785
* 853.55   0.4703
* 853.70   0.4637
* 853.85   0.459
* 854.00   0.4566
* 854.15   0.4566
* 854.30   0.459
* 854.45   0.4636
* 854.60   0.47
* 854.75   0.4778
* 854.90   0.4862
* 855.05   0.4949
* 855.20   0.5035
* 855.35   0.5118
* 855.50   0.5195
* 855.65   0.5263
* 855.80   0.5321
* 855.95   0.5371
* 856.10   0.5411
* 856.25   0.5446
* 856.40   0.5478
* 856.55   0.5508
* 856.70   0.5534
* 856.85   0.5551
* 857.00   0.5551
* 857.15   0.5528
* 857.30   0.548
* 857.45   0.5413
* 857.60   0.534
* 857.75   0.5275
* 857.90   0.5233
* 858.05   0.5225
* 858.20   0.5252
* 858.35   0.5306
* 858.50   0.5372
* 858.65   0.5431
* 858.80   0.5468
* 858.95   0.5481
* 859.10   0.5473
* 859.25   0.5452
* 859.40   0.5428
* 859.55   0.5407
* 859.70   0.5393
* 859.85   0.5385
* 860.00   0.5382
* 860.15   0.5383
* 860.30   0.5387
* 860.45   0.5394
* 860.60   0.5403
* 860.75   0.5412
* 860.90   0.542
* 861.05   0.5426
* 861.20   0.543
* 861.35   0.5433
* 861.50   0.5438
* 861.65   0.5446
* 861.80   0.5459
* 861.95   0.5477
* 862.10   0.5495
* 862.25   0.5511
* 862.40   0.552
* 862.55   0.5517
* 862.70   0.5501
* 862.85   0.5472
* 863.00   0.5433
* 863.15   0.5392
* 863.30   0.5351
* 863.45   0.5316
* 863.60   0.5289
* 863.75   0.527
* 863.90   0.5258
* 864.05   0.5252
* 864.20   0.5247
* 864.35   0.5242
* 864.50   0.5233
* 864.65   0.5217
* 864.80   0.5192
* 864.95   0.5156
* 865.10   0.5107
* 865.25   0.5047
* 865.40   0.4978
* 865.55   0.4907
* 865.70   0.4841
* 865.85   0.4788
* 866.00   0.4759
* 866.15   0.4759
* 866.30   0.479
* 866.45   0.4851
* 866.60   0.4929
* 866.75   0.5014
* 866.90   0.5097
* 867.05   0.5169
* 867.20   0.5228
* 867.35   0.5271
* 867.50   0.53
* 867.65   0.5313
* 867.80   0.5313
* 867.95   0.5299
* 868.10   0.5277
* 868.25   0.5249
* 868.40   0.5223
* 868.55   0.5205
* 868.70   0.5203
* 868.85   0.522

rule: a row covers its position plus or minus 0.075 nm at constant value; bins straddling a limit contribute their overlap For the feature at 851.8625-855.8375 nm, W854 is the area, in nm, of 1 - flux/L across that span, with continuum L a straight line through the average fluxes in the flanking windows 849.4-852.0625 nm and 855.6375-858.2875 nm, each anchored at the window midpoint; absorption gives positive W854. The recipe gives 0.27 nm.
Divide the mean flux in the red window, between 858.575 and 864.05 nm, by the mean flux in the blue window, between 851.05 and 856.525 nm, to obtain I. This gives 1.07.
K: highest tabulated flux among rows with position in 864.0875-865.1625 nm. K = 0.5247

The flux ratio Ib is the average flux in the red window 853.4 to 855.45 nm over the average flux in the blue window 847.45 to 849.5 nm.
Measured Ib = 0.87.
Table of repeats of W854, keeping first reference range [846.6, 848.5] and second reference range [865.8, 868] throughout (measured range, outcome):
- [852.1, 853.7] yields 0.08 nm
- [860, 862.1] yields -0.10 nm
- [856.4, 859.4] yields -0.11 nm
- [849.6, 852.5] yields 0.05 nm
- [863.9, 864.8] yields -0.02 nm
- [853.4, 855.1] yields 0.19 nm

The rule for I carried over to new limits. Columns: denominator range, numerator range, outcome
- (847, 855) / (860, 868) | 1.02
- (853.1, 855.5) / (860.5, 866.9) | 1.10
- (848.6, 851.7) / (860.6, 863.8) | 1.03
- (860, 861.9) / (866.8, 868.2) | 0.97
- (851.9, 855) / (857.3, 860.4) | 1.10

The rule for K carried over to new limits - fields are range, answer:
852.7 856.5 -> 0.5478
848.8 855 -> 0.5388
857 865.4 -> 0.5551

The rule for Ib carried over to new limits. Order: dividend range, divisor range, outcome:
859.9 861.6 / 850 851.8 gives 1.02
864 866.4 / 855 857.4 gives 0.94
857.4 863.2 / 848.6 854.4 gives 1.06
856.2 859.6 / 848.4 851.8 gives 1.03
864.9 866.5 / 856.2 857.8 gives 0.90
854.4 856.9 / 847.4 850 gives 0.97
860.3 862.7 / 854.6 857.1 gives 1.04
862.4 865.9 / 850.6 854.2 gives 1.02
